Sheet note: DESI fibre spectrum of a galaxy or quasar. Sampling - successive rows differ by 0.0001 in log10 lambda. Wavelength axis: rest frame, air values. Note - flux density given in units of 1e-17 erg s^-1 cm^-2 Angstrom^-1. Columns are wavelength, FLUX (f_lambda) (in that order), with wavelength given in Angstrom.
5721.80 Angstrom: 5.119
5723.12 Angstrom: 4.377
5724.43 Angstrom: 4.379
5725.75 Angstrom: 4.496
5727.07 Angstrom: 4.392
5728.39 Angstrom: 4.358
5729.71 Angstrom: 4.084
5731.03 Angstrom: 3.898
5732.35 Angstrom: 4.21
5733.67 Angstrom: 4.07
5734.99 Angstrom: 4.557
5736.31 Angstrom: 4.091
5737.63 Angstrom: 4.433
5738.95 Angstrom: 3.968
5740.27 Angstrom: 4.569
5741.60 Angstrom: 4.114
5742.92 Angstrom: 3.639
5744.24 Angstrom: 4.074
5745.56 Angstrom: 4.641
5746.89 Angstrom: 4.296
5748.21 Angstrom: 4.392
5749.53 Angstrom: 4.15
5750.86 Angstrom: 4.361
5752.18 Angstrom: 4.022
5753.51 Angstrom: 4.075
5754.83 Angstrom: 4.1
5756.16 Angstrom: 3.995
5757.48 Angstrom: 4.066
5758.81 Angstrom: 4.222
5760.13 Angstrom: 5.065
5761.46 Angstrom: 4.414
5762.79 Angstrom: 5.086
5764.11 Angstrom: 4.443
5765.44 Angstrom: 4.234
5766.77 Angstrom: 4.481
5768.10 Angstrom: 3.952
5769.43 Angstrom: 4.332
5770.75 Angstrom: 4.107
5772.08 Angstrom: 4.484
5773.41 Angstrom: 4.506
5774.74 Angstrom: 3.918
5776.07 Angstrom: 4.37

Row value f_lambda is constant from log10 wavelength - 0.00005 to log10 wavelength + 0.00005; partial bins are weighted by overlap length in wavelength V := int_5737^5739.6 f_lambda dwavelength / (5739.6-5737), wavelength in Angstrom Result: 4.2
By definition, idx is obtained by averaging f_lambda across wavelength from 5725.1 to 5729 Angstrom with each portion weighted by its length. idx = 4.41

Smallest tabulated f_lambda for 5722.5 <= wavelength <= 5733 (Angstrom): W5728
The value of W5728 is 3.898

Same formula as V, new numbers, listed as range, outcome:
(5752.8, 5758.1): 4.06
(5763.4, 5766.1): 4.36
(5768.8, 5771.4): 4.23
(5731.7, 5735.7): 4.28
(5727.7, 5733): 4.14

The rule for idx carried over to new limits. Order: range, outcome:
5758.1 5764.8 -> 4.64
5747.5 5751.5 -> 4.3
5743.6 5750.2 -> 4.31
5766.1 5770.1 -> 4.26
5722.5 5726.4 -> 4.42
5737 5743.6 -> 4.14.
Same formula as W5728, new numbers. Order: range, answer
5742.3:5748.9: 3.639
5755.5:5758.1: 3.995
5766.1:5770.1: 3.952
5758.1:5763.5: 4.222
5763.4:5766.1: 4.234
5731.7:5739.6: 3.968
